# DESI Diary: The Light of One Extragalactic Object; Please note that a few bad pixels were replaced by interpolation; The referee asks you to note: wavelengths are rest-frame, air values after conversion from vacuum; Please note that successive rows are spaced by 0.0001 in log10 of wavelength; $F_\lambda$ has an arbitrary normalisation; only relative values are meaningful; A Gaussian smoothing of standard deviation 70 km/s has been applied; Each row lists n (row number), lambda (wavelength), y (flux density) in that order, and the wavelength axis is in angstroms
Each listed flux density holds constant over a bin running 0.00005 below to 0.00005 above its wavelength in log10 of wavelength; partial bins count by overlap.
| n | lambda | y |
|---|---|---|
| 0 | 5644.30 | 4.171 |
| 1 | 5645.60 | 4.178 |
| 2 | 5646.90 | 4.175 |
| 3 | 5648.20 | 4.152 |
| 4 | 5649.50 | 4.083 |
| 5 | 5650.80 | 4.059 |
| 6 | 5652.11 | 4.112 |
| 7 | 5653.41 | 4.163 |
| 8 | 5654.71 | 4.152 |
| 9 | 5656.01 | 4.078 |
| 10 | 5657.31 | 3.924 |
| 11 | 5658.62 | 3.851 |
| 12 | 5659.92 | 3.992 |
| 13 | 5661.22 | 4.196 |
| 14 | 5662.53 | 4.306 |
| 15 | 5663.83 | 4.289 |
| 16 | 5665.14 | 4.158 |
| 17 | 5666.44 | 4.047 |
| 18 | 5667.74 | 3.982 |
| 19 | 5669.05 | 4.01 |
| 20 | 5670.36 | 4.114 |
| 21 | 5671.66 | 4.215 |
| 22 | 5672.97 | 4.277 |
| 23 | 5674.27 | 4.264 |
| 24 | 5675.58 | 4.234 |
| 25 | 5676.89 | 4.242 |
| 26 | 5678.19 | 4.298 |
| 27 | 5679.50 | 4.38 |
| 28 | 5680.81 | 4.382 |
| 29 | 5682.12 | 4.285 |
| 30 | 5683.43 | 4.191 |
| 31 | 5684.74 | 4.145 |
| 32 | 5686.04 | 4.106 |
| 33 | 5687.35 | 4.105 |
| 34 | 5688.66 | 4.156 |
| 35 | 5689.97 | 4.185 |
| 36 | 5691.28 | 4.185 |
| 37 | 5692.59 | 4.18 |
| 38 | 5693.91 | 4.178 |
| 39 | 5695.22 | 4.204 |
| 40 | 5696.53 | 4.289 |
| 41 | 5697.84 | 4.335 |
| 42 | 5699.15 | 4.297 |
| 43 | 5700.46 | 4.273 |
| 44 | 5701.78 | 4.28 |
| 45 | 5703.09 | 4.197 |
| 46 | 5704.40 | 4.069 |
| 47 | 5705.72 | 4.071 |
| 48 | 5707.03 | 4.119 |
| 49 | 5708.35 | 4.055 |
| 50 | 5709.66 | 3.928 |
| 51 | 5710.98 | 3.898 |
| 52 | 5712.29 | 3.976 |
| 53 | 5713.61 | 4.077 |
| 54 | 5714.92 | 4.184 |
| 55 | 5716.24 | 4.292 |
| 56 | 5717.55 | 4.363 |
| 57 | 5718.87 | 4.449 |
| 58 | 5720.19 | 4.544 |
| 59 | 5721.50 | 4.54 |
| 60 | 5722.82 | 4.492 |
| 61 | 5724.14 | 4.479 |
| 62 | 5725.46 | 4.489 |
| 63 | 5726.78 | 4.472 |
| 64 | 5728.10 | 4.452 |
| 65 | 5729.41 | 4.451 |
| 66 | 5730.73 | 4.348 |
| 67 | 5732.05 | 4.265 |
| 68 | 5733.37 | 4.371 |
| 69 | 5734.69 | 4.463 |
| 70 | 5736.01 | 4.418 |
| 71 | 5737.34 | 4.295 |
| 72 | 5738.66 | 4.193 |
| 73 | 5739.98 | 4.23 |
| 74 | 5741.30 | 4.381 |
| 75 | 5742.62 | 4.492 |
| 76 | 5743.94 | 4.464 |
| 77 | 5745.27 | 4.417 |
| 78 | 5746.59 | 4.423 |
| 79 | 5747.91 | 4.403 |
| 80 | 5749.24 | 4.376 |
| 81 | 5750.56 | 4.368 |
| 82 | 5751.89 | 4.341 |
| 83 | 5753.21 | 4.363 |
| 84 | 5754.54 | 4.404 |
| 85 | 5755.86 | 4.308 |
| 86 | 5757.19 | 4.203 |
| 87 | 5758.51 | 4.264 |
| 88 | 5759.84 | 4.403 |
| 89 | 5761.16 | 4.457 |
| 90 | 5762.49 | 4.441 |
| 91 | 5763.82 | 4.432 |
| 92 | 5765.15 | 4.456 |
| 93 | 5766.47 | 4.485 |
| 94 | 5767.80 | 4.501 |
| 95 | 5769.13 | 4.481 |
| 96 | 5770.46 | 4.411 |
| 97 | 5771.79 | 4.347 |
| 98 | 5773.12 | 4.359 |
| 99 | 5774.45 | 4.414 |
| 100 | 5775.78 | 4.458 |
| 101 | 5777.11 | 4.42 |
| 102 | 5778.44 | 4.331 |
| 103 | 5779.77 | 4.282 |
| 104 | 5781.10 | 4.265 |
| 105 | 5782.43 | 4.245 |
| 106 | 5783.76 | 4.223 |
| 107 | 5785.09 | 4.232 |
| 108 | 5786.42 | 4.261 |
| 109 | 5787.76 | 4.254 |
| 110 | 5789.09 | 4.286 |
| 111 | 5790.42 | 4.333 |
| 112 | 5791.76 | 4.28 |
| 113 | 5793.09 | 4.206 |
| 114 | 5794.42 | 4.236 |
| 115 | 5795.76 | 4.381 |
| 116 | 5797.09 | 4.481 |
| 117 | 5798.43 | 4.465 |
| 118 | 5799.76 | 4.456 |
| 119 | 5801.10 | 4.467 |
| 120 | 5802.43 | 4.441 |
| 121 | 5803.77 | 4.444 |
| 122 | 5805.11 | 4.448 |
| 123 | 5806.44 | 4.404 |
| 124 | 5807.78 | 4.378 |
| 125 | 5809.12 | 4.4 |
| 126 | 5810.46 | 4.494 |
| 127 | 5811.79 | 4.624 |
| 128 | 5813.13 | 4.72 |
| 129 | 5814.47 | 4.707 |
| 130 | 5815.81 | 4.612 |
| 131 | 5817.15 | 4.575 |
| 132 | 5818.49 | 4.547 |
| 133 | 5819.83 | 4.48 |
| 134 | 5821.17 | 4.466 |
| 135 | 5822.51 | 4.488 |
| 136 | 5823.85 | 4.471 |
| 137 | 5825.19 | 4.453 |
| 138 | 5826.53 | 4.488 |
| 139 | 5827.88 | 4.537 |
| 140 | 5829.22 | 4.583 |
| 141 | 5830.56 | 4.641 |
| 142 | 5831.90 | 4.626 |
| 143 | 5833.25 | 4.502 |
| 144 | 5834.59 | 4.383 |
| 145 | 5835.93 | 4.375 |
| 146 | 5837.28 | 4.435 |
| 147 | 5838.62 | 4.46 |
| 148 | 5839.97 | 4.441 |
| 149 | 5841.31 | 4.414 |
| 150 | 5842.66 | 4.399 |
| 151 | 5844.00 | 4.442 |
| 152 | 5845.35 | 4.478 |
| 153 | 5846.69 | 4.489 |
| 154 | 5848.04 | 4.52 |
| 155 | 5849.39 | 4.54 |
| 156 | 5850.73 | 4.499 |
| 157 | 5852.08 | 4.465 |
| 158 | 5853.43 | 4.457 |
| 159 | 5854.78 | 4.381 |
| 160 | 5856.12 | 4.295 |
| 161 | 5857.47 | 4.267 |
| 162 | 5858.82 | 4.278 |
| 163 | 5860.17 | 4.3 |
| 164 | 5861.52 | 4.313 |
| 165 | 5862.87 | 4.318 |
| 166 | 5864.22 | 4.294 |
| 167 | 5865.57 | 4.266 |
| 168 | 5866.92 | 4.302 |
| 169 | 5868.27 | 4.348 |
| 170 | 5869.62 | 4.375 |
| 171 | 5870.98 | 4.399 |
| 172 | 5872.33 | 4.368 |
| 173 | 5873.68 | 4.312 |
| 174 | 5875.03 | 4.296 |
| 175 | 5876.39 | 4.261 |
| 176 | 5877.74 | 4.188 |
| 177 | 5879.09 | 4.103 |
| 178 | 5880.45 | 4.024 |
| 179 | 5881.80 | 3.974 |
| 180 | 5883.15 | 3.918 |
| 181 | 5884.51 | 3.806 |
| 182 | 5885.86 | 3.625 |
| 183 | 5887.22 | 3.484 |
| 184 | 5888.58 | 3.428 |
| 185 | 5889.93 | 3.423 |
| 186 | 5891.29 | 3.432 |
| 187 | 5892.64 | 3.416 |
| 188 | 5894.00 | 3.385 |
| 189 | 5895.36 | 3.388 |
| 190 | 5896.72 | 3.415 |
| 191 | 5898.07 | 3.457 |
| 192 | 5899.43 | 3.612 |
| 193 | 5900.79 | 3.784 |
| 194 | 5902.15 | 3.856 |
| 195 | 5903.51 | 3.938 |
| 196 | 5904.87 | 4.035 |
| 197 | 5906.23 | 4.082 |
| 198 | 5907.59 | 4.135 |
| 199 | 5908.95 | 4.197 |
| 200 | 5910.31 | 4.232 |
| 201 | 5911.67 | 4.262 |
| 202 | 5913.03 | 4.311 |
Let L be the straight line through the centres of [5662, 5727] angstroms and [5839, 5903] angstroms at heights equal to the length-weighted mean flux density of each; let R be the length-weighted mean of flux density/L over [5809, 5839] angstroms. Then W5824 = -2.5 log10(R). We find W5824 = -0.10 mag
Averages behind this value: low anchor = 4.22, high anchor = 4.09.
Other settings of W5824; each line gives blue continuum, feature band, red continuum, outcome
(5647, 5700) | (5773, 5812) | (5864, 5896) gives -0.08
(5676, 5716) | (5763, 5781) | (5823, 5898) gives -0.06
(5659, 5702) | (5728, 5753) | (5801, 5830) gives -0.01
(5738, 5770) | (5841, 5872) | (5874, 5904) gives -0.13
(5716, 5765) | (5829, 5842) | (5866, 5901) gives -0.11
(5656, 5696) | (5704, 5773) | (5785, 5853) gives -0.01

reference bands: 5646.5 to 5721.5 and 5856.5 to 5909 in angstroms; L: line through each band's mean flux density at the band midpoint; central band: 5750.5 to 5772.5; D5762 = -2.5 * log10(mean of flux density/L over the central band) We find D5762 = -0.08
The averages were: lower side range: 4.17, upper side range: 3.97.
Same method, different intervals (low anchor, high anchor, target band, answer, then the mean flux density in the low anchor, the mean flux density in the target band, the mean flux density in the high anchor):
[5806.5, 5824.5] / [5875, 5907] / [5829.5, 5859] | -0.05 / 4.53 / 4.45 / 3.75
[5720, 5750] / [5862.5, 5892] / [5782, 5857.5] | -0.06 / 4.41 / 4.44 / 4.04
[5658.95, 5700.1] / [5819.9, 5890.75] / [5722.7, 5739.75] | -0.04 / 4.2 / 4.39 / 4.3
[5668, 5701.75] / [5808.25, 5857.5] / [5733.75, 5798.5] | 0.00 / 4.22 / 4.36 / 4.49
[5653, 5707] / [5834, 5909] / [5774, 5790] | -0.04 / 4.18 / 4.31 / 4.11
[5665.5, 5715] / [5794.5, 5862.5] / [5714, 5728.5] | -0.05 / 4.17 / 4.43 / 4.47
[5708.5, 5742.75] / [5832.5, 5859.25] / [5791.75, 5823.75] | -0.02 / 4.32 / 4.47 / 4.43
